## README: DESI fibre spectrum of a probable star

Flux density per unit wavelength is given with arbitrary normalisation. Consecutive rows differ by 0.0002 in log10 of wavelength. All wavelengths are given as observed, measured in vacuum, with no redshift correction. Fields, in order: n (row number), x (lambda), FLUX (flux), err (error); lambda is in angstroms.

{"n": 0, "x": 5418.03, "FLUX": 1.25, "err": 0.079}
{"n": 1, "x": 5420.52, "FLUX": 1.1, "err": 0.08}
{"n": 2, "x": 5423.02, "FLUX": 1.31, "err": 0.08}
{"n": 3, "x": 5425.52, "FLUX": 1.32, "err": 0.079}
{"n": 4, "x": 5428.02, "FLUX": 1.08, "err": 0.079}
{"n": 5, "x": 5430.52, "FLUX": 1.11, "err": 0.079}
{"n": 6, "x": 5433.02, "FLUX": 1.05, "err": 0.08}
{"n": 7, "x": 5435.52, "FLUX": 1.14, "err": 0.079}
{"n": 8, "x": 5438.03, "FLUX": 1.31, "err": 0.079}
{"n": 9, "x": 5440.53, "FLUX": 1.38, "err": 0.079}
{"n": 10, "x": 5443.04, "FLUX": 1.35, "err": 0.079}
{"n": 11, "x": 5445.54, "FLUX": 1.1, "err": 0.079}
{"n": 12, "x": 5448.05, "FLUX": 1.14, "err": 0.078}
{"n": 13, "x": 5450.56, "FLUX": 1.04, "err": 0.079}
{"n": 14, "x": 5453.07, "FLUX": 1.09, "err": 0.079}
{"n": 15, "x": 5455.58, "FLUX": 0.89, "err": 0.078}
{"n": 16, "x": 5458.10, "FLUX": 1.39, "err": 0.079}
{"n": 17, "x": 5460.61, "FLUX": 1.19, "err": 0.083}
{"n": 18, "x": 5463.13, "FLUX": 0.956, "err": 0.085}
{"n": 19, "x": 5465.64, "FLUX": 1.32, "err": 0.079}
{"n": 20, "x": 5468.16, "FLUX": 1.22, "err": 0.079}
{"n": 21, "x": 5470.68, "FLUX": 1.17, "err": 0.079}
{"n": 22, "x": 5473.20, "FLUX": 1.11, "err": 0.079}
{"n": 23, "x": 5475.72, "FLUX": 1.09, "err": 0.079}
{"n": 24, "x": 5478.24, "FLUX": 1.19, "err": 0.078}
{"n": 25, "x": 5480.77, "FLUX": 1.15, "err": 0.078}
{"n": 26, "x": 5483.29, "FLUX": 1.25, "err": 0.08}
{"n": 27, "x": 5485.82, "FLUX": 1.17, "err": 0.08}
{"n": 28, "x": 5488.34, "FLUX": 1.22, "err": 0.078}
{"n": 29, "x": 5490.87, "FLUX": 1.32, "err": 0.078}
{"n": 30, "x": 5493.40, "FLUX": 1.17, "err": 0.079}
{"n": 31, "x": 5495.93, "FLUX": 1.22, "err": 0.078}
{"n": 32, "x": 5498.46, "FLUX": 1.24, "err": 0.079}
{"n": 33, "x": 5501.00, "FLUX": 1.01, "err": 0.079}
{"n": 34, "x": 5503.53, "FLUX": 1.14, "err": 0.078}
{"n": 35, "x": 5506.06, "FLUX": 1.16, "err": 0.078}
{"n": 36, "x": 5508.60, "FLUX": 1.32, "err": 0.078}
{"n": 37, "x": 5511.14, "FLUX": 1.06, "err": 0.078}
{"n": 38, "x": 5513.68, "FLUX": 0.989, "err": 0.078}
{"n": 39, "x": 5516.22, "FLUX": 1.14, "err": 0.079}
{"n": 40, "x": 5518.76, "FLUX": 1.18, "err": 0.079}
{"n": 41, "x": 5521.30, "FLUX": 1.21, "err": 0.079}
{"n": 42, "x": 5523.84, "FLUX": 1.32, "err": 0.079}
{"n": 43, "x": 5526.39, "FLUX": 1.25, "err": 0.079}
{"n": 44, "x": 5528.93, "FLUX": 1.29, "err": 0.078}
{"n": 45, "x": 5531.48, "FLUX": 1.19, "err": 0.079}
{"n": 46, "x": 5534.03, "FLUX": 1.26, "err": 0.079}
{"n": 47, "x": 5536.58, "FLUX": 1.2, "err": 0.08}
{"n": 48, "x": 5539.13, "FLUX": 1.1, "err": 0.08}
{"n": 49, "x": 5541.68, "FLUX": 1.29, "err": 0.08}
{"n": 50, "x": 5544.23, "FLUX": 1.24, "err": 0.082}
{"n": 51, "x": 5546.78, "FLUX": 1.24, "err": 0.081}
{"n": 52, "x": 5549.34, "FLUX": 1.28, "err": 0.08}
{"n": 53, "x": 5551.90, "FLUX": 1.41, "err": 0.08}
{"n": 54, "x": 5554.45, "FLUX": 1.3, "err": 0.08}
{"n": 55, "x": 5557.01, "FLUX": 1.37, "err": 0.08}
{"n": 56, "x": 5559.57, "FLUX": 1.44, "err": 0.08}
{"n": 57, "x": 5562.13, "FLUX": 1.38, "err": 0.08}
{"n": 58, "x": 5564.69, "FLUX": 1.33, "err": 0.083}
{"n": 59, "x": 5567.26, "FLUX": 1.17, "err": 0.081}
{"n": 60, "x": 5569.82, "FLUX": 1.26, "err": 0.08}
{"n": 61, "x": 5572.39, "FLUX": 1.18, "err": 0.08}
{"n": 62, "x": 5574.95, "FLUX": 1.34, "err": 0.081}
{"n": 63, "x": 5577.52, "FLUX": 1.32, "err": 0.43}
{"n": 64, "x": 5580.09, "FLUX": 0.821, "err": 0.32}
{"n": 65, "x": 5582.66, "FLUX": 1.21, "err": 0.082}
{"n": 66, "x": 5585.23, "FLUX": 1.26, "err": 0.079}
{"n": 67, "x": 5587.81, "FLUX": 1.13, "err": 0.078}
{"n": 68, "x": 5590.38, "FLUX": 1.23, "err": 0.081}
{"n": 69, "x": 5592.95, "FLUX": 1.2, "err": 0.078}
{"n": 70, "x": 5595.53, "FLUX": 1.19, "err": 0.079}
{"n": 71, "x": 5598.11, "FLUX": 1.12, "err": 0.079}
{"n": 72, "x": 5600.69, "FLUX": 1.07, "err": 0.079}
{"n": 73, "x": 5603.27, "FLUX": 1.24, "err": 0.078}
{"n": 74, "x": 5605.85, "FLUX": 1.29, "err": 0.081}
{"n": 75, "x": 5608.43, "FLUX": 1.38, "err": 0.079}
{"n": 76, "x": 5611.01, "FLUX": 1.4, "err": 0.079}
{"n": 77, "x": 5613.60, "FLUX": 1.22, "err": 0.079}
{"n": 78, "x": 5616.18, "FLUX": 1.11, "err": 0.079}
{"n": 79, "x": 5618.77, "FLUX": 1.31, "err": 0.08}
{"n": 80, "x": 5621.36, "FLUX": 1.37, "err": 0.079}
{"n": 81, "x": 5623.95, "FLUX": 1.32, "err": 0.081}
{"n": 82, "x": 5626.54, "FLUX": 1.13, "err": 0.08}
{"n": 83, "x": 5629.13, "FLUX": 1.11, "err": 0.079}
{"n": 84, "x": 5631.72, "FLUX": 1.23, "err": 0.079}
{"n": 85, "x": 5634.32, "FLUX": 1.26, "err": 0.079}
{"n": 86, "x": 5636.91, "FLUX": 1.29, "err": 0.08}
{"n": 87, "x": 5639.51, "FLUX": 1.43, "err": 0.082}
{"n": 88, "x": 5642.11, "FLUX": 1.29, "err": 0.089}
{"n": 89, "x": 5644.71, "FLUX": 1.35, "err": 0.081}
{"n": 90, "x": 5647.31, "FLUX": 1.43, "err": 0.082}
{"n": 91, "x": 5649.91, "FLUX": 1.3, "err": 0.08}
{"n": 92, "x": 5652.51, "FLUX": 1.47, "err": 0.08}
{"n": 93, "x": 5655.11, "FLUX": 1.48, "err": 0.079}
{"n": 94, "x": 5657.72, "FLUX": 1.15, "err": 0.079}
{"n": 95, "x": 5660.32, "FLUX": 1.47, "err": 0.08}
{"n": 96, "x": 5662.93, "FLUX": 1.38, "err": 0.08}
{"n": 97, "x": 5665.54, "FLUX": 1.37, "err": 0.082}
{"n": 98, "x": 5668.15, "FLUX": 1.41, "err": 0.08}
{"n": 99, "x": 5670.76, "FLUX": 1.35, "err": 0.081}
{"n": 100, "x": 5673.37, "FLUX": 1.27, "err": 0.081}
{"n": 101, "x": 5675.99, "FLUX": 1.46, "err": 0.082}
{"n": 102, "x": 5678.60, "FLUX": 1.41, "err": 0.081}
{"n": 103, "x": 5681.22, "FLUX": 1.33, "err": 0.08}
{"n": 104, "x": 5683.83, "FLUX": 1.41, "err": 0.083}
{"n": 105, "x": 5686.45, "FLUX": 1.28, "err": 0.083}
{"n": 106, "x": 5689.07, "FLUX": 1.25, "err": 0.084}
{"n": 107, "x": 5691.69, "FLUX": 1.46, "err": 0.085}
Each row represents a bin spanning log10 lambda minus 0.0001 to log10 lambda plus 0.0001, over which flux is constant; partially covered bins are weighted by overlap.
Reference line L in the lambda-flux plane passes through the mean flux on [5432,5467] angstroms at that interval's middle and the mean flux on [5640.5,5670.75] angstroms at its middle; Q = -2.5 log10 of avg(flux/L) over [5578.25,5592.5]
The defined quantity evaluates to 0.14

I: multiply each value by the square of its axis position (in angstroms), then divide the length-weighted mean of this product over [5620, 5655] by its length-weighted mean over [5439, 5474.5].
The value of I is 1.20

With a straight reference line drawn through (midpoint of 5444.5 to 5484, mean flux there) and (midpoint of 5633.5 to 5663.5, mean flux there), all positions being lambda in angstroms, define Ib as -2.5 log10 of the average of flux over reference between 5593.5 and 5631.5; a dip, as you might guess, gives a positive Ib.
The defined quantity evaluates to 0.07 mag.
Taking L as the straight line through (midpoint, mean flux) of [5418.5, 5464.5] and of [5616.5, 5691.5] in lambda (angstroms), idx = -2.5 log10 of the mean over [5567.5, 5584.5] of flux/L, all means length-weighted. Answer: 0.07 mag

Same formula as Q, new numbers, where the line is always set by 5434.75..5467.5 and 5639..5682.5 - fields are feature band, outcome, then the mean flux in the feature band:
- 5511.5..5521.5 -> 0.11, 1.11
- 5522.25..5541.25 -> 0.02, 1.23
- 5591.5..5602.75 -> 0.14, 1.15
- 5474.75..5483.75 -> 0.04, 1.17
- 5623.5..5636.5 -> 0.12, 1.21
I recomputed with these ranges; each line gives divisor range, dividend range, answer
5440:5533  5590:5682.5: 1.17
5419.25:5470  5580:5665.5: 1.15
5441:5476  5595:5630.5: 1.13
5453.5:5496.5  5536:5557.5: 1.11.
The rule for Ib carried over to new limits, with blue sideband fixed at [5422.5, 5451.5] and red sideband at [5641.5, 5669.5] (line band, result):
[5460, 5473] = 0.05 mag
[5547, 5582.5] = 0.02 mag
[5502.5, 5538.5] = 0.06 mag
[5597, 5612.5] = 0.07 mag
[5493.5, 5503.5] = 0.08 mag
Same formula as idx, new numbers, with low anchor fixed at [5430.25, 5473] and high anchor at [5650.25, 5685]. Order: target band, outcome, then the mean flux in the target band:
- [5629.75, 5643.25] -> 0.05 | 1.29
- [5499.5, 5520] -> 0.09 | 1.13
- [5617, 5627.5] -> 0.05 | 1.28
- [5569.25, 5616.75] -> 0.08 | 1.21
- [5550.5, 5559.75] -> -0.08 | 1.37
